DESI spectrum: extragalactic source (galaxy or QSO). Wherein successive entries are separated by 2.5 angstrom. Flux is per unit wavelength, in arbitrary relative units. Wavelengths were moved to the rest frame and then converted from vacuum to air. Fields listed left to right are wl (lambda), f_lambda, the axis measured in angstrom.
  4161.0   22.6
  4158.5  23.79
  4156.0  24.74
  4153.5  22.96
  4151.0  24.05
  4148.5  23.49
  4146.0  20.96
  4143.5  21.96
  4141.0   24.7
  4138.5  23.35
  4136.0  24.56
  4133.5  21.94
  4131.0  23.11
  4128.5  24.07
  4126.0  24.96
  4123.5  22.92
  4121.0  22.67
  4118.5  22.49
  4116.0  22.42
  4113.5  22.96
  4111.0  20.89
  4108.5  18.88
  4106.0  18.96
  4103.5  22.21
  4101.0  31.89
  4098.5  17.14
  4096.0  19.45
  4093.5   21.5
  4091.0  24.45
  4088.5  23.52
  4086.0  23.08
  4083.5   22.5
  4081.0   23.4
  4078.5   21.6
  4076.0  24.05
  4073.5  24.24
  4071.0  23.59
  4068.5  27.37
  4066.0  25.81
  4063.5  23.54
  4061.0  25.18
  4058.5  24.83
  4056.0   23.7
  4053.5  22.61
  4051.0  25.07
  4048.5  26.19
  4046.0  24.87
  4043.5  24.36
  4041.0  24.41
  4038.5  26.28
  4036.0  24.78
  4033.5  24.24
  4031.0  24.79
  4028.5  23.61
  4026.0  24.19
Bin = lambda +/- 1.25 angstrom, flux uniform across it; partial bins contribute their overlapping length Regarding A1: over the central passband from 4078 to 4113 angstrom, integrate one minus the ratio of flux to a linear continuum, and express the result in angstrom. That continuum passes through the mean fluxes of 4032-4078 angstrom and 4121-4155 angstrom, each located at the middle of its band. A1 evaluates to 2.7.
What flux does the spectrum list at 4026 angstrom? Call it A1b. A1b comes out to 24.19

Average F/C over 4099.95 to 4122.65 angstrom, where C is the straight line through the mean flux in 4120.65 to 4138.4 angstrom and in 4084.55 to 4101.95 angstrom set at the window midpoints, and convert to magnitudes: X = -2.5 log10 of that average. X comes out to 0.03 mag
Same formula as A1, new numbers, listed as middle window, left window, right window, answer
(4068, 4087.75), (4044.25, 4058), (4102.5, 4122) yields -0.4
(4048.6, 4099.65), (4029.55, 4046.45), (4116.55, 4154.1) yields 1.7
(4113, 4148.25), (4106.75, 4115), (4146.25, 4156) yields -1.6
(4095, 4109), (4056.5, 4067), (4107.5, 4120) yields 0.4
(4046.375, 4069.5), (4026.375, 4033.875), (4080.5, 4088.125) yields -1.3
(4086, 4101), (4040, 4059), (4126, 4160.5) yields 1.1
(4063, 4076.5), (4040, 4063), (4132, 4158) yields -0.3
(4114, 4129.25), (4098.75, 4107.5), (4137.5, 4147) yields -0.1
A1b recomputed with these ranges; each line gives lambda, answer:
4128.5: 24.07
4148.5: 23.49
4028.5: 23.61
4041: 24.41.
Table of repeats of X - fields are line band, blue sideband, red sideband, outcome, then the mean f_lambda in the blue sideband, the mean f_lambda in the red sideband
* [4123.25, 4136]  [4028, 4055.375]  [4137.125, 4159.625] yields 0.00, 24.7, 23.3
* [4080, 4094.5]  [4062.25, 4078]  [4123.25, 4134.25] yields 0.05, 24.6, 23.5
